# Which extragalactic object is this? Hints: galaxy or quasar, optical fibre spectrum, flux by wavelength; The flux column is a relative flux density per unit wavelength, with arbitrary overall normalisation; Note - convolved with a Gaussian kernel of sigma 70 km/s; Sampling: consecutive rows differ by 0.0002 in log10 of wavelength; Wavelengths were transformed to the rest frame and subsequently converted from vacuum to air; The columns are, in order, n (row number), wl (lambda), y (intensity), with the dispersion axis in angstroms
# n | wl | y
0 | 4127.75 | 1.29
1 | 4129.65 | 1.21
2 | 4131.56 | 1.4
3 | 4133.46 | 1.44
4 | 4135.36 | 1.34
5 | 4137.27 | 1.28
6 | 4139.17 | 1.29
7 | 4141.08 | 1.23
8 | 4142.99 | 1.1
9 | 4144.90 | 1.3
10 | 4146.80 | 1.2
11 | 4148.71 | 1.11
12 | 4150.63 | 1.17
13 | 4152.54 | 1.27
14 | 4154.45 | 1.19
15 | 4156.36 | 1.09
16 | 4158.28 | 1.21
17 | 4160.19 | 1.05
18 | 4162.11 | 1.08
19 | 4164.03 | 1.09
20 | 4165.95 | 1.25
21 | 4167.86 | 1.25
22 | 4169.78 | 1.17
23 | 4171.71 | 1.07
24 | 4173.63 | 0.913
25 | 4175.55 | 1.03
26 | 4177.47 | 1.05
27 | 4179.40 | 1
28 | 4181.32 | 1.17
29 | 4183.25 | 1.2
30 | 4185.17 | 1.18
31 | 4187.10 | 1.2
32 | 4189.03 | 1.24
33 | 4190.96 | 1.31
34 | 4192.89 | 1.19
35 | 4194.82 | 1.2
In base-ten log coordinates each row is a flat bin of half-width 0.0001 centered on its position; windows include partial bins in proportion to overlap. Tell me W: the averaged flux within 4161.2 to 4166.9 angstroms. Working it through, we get 1.14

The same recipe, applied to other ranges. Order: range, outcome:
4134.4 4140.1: 1.3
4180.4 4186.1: 1.18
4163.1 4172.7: 1.17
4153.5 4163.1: 1.12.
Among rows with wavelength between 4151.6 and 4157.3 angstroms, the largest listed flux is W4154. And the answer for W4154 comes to 1.27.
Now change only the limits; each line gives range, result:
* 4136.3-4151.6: 1.3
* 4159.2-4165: 1.09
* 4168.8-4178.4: 1.17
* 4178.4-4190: 1.24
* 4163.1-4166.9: 1.25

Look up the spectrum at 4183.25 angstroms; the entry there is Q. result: 1.2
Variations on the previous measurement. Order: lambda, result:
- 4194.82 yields 1.2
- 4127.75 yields 1.29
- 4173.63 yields 0.913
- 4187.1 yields 1.2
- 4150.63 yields 1.17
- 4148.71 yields 1.11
